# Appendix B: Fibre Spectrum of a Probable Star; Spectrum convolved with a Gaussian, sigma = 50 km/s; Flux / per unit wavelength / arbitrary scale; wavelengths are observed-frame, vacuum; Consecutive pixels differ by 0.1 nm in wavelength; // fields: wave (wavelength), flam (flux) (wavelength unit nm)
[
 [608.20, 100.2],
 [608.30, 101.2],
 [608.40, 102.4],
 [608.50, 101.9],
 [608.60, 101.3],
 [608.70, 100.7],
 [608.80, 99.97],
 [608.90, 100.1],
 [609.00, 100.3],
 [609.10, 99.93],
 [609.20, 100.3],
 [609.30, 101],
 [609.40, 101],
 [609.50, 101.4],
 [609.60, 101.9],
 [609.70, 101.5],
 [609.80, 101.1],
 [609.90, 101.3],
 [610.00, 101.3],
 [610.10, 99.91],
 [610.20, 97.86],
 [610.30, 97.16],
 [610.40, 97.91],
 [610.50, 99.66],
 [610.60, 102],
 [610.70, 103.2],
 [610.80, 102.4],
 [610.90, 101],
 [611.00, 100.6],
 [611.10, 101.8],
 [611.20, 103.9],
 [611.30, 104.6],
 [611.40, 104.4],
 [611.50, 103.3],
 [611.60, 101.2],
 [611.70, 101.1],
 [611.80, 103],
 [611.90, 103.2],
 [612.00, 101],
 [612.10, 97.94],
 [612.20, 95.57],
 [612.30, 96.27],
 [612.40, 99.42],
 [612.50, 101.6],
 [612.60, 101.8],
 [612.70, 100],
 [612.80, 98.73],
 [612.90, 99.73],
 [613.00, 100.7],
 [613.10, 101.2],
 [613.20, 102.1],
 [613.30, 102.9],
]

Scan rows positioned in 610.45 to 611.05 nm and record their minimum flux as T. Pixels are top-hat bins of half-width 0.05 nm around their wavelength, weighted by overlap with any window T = 99.66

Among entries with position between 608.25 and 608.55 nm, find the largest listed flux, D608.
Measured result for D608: 102.4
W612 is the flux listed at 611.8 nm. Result 103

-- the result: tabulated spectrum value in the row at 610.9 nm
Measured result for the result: 101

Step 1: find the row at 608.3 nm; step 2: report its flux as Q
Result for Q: 101.2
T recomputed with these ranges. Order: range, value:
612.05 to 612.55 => 95.57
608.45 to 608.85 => 99.97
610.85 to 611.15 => 100.6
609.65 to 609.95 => 101.1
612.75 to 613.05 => 98.73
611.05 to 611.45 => 101.8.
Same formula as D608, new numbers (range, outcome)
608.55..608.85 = 101.3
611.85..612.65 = 103.2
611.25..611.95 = 104.6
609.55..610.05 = 101.9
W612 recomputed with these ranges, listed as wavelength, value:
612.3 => 96.27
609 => 100.3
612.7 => 100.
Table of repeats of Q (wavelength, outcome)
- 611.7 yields 101.1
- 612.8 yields 98.73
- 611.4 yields 104.4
